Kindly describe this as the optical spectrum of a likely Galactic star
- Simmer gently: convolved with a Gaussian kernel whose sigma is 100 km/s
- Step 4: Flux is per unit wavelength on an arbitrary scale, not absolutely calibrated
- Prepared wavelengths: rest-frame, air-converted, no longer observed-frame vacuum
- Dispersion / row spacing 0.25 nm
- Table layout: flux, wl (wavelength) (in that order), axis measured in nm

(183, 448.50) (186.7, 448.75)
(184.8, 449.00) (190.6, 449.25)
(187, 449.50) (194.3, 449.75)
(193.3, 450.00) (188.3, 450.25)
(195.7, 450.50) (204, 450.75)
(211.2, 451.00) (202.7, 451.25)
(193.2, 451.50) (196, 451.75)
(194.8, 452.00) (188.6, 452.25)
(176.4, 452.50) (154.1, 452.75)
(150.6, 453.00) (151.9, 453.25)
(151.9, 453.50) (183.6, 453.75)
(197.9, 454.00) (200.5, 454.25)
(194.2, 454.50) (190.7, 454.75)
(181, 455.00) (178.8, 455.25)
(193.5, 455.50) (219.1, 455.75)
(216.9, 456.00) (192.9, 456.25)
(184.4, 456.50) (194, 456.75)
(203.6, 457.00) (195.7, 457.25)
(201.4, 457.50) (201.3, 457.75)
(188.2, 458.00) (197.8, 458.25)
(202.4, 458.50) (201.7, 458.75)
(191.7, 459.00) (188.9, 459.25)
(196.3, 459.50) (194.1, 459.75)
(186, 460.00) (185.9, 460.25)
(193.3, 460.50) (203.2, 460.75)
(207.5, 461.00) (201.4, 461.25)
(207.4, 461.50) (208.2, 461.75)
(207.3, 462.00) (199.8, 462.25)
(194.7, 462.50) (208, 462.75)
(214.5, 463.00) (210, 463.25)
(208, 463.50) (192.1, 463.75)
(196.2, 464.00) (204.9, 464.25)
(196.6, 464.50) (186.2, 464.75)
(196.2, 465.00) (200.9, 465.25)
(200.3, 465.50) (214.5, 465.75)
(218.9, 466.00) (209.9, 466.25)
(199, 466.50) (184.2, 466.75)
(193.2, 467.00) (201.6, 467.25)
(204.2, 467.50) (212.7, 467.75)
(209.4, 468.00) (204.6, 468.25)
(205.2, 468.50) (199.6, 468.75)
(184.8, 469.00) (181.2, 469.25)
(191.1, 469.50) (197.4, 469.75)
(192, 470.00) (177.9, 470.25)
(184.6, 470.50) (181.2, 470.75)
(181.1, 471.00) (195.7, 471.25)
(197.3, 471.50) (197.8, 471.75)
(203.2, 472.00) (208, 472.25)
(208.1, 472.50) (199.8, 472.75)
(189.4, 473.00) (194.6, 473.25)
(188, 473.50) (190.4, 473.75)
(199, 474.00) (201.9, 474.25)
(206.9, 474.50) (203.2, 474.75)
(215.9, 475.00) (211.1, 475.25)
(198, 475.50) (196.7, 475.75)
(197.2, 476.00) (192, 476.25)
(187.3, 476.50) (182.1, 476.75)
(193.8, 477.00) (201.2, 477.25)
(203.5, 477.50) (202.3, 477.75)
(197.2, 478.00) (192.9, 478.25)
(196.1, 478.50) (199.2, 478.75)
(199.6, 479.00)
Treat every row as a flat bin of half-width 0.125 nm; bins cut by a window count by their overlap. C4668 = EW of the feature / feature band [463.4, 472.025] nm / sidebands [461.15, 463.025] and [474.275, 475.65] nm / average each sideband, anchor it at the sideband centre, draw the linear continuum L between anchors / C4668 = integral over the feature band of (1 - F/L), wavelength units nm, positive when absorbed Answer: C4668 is 0.35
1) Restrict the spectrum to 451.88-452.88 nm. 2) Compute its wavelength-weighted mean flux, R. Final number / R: 178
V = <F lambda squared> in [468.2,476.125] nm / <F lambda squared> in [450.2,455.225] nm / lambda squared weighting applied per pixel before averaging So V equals 1.15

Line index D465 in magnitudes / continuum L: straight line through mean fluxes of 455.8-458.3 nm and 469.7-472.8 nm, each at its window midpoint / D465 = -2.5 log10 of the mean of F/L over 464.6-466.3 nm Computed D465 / -0.042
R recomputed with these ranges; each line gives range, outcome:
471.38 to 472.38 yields 202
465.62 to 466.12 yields 217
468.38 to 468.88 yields 202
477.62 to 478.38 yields 197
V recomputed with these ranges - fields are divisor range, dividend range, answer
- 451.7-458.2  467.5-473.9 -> 1.11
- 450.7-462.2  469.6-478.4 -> 1.10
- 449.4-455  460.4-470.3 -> 1.14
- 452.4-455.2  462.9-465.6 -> 1.19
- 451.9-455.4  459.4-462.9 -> 1.16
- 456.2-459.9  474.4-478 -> 1.10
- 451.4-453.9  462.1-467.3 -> 1.22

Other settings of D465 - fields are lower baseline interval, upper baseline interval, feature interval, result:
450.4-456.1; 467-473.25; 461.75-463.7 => -0.07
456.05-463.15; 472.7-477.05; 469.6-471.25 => 0.06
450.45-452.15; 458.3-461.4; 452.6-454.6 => 0.15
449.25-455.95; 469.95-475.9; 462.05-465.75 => -0.05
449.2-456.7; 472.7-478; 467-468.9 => -0.05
